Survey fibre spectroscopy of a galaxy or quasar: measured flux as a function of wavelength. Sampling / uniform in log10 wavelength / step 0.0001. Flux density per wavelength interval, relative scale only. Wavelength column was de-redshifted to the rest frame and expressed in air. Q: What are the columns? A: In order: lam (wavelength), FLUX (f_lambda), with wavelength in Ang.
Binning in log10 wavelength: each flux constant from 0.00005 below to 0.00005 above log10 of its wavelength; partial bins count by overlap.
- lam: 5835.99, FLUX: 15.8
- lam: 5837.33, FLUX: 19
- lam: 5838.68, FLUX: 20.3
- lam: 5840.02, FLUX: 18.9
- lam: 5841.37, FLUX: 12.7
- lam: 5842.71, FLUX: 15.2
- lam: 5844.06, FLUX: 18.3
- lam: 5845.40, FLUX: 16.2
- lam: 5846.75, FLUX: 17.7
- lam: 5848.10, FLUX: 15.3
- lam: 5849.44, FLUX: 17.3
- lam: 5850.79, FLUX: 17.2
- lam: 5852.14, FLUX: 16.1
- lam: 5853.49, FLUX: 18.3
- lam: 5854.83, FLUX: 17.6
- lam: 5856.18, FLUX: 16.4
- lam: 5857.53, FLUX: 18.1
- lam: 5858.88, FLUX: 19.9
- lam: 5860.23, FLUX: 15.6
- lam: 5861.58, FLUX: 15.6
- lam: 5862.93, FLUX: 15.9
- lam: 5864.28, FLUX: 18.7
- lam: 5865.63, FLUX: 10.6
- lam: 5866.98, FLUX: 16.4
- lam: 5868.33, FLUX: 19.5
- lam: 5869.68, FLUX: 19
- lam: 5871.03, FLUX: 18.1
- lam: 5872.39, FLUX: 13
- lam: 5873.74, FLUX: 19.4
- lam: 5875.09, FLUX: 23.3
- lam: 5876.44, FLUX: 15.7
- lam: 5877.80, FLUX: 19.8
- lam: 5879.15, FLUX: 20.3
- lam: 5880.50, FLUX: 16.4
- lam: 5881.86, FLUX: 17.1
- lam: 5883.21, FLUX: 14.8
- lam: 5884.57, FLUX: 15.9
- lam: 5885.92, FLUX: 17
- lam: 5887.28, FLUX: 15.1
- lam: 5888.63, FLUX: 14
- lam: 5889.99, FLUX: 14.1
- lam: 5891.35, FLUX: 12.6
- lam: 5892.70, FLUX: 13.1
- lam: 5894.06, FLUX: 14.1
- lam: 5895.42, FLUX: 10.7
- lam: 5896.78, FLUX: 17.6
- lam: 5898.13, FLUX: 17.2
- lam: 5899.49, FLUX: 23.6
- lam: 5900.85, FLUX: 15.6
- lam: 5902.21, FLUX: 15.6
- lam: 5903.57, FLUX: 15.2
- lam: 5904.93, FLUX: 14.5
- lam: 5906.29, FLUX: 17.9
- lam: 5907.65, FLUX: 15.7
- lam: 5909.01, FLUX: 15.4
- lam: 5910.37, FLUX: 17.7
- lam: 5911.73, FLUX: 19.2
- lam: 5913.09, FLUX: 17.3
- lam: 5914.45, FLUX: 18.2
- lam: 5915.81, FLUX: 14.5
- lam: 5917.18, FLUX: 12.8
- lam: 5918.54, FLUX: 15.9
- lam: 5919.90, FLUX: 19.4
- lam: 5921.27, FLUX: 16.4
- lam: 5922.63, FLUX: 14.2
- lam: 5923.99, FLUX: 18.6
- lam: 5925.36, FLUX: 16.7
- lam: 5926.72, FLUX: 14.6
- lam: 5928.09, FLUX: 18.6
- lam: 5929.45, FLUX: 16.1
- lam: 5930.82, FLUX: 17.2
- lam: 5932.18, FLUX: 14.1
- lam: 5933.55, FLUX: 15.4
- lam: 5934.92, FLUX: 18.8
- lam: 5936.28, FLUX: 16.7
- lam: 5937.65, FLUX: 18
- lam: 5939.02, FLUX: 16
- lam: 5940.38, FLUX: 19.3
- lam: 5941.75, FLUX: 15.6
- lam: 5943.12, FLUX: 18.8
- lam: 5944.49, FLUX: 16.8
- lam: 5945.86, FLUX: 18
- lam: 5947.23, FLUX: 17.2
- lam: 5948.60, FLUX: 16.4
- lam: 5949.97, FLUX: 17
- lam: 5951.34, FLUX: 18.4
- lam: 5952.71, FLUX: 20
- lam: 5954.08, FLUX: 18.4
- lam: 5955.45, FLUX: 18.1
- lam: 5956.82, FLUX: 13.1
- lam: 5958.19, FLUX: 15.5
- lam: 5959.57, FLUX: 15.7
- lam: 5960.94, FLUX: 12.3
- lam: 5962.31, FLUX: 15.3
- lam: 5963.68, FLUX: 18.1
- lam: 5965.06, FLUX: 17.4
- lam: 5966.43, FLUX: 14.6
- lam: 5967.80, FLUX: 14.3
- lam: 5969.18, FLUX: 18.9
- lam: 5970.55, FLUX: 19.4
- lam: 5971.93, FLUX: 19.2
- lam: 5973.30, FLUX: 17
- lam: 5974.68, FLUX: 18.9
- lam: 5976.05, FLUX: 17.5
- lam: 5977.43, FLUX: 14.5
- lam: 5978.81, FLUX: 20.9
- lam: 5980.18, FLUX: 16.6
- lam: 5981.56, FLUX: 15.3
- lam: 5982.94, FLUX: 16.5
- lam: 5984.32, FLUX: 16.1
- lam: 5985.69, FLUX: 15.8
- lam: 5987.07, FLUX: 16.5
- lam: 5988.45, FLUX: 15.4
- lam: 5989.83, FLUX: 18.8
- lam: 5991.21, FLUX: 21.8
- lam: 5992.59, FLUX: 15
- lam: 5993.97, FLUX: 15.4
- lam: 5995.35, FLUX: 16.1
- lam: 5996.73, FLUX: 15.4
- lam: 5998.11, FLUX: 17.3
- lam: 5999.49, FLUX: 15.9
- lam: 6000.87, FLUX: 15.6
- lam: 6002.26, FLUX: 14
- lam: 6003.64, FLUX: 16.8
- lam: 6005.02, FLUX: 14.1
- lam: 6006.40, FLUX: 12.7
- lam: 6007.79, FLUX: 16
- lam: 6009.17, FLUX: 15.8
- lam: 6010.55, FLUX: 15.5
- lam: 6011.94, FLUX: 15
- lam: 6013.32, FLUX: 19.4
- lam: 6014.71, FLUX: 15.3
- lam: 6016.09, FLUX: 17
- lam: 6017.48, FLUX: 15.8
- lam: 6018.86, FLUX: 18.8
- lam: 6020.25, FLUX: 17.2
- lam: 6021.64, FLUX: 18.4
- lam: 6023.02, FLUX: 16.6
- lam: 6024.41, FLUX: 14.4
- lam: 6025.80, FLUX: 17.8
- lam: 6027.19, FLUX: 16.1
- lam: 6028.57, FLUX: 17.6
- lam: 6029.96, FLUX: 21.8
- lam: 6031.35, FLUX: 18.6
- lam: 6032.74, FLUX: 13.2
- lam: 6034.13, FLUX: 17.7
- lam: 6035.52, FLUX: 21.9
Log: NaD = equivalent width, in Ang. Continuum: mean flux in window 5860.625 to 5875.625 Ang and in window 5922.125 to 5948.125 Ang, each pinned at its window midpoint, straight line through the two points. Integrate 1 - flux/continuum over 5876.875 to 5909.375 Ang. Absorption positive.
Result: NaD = 2.05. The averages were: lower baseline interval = 17.1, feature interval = 16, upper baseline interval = 16.9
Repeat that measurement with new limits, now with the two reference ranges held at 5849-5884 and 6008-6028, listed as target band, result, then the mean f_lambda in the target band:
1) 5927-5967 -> 0.4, 16.8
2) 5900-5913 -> 0.5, 16.5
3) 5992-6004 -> 0.7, 15.7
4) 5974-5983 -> -0.2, 17.2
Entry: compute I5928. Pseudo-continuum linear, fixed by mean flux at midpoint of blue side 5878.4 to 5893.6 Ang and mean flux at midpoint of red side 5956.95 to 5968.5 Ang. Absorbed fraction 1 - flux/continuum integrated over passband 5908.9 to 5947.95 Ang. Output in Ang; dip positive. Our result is -3.68 Ang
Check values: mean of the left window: 15.5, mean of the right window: 15.3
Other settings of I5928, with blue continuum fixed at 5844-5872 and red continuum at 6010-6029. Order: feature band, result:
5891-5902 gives 0.8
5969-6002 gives -0.4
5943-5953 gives -0.5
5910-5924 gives 0.2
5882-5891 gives 0.9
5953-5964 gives 0.6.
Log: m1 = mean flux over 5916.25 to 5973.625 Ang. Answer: 16.8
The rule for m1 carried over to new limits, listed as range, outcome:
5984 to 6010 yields 16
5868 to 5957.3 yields 16.7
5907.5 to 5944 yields 16.7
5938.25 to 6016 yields 16.6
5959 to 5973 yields 16.6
